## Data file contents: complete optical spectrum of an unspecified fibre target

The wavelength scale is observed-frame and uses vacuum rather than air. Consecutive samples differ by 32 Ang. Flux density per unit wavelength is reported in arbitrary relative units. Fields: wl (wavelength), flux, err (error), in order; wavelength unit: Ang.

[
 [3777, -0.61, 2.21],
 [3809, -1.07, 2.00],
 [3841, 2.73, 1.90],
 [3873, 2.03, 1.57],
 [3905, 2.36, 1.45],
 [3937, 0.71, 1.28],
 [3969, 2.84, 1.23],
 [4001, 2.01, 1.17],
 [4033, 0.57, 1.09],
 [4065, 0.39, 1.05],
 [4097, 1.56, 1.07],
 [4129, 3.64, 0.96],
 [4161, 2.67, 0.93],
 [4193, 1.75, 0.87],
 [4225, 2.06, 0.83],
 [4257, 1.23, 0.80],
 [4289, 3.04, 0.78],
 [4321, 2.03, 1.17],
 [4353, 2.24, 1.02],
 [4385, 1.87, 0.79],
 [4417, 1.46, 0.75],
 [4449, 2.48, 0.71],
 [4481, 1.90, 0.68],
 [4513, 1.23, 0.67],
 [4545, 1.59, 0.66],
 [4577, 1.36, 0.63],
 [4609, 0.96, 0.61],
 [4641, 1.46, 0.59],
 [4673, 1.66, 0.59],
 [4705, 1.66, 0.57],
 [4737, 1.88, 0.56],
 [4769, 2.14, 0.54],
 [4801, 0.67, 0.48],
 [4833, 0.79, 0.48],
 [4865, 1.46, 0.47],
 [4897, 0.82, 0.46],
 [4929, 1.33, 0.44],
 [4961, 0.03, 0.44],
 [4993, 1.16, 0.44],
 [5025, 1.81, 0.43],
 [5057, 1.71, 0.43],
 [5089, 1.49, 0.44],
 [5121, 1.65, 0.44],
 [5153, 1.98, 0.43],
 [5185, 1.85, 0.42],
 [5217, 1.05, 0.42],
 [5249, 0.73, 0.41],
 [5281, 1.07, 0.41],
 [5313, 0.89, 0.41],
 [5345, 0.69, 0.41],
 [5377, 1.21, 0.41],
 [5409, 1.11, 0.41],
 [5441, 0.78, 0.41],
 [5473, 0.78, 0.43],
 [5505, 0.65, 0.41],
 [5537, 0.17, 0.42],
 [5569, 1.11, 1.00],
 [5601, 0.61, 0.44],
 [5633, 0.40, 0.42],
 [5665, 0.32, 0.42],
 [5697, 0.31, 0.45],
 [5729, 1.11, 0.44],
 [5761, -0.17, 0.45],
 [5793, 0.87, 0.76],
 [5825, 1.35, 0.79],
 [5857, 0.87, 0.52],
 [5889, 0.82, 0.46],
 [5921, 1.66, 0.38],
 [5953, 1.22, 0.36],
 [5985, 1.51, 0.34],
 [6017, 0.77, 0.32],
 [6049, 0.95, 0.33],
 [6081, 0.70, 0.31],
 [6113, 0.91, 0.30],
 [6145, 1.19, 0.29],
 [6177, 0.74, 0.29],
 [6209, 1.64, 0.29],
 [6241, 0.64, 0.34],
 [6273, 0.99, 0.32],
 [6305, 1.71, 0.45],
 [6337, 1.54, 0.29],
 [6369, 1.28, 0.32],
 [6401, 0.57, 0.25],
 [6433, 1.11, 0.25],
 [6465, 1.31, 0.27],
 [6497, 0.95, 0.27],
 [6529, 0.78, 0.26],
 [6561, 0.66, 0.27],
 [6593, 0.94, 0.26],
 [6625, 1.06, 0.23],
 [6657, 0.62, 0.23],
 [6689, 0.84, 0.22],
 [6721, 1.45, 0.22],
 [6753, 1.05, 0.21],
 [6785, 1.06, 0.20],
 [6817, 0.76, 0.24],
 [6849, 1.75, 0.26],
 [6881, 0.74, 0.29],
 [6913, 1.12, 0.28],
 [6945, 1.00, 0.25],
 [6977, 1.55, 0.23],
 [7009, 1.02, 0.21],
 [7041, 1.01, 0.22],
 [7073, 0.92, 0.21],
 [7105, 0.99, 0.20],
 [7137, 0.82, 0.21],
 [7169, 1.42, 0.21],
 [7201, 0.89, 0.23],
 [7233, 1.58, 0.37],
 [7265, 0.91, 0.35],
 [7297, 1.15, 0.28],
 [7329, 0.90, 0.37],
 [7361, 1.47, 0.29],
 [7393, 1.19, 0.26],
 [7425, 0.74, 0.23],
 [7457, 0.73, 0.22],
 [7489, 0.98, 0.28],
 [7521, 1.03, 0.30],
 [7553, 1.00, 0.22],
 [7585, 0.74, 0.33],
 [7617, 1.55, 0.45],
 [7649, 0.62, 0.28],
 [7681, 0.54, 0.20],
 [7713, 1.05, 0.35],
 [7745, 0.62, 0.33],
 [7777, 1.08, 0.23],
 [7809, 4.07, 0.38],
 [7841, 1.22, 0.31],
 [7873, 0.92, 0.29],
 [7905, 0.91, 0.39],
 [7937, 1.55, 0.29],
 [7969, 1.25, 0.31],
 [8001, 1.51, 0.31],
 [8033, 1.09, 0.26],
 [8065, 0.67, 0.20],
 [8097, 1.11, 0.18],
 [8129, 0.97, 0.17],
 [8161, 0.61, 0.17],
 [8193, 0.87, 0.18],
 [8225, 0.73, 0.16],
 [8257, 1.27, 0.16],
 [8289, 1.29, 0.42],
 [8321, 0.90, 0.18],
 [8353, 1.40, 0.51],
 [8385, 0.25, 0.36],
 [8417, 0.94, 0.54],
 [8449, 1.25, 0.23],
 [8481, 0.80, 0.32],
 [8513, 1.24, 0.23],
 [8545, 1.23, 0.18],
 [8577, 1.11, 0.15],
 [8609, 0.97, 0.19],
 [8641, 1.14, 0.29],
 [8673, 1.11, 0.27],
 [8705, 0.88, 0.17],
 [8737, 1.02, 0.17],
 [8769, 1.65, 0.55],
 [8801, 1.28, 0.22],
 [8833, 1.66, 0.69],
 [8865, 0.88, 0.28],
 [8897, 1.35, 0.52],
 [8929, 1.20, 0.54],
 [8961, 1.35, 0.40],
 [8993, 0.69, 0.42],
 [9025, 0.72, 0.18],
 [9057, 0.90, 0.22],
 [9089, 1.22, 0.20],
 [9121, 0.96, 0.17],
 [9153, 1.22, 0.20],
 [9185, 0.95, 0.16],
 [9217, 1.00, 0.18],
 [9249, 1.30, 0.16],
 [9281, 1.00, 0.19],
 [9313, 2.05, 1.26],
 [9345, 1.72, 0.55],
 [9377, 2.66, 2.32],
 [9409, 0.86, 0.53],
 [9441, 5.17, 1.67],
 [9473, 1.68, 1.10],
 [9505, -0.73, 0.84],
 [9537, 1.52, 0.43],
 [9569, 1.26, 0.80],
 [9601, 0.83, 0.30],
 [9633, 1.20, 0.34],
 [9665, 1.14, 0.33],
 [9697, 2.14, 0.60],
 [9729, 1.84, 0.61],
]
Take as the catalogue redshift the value 1.093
